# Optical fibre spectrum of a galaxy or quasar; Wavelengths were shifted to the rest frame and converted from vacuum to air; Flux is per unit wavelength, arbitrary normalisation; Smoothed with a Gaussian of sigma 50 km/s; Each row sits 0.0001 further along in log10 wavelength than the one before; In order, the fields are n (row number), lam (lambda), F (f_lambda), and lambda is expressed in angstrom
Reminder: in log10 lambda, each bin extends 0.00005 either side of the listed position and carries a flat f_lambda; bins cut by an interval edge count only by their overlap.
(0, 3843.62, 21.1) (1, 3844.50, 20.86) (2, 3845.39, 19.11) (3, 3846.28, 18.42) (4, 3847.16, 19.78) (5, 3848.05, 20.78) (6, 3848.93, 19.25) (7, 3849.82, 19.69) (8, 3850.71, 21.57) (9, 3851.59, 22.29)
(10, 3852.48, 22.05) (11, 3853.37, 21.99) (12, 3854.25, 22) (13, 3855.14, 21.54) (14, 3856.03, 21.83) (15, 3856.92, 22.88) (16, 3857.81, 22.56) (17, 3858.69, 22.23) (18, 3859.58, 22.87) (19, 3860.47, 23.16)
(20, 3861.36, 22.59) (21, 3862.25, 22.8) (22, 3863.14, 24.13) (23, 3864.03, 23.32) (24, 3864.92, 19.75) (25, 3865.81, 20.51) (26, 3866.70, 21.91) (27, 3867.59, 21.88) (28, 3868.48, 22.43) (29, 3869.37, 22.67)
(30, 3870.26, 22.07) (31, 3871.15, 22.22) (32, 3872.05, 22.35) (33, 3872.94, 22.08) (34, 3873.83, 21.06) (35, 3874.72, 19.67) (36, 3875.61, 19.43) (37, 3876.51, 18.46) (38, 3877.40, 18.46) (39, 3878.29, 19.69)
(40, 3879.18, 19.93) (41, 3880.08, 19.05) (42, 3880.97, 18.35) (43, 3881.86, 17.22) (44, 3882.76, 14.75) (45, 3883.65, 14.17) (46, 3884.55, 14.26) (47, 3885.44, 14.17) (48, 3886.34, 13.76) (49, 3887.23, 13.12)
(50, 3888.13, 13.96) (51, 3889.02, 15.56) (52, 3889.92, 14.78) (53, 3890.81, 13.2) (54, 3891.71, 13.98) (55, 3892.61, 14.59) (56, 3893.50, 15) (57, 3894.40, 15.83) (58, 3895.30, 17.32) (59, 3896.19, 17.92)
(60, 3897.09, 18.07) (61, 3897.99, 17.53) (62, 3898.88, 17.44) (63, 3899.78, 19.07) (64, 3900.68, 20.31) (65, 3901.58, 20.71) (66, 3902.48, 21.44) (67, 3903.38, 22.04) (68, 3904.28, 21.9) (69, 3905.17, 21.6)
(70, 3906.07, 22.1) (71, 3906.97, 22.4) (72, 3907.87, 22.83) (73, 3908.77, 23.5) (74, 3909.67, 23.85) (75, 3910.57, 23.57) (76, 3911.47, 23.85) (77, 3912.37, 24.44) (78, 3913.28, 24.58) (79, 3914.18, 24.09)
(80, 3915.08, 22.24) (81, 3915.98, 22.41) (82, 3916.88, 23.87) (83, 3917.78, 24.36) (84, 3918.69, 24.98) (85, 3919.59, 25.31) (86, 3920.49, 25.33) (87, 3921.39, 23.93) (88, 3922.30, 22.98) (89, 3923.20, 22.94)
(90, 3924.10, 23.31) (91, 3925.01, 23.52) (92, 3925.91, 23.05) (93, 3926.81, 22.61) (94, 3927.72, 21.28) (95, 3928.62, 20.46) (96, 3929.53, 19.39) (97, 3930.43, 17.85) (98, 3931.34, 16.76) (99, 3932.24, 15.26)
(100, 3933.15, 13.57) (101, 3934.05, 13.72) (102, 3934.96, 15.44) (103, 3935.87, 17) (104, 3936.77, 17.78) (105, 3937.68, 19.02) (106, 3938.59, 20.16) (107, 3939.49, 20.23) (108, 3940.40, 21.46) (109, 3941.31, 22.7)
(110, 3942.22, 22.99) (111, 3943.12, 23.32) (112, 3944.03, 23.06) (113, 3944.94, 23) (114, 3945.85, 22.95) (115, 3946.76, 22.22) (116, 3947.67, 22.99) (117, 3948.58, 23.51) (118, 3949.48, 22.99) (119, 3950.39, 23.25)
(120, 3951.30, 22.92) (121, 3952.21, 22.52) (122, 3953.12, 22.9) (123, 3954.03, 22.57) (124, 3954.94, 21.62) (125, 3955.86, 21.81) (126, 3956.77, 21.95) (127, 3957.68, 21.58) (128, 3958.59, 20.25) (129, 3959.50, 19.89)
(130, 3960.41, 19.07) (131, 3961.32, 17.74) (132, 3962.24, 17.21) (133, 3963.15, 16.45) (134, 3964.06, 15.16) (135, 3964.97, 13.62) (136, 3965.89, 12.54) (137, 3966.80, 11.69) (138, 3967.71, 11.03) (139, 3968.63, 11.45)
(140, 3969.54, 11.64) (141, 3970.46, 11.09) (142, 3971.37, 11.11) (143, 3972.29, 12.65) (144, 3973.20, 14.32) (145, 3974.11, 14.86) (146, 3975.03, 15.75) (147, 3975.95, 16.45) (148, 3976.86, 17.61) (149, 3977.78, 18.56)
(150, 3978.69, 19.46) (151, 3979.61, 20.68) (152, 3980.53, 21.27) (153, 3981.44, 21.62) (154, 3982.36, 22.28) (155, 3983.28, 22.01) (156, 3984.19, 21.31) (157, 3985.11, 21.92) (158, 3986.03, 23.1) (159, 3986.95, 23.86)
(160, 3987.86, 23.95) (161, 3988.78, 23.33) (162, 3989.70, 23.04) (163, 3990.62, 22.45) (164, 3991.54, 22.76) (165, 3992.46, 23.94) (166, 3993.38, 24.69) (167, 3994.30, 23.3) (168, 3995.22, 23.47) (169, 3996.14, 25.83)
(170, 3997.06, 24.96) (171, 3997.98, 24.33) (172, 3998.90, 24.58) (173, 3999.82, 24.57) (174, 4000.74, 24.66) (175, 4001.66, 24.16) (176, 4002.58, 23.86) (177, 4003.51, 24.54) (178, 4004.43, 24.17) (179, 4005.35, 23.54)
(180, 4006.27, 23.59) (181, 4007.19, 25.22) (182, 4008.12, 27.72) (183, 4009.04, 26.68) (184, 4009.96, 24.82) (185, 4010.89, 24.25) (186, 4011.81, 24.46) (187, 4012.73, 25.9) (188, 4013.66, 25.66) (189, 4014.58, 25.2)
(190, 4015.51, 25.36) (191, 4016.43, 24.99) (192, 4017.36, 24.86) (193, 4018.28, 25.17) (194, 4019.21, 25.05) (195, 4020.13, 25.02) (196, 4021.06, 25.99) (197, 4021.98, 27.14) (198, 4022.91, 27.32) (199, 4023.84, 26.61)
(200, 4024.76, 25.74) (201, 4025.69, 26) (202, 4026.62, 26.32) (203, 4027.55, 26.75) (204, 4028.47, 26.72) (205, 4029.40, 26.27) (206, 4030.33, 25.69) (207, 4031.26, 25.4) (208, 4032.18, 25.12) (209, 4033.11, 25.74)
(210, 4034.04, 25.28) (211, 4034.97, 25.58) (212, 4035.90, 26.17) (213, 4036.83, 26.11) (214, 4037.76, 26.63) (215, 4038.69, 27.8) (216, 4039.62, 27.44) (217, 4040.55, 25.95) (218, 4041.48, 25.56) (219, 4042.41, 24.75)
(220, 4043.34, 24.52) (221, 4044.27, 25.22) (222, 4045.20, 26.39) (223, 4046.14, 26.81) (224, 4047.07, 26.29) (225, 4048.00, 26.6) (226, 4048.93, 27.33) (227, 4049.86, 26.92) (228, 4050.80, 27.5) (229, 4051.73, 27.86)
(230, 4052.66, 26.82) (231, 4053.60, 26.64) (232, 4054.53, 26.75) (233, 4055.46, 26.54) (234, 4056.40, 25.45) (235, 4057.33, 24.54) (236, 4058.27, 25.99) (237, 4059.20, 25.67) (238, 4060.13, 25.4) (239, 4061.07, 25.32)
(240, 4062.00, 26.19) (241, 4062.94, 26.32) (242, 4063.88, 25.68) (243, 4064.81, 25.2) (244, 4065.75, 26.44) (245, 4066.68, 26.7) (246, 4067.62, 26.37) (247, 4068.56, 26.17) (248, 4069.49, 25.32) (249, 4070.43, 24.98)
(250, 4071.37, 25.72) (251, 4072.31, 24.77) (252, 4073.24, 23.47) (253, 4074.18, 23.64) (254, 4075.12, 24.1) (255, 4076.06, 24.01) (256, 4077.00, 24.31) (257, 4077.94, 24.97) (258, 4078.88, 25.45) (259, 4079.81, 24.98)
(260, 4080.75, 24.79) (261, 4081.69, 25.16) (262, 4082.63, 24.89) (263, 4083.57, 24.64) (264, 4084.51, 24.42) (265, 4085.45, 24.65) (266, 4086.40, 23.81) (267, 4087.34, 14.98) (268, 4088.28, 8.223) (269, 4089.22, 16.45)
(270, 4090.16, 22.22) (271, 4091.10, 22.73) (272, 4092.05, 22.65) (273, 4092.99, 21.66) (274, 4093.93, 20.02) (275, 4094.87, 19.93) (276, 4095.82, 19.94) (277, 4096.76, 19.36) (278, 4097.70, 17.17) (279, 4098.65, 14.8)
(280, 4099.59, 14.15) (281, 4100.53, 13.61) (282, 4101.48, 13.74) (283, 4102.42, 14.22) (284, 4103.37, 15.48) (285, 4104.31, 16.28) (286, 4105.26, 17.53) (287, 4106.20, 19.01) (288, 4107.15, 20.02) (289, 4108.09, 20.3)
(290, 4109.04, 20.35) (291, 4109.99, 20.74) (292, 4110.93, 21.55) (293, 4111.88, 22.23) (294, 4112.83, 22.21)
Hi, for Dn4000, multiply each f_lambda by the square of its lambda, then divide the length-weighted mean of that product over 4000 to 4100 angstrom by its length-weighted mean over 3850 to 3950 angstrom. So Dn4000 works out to 1.30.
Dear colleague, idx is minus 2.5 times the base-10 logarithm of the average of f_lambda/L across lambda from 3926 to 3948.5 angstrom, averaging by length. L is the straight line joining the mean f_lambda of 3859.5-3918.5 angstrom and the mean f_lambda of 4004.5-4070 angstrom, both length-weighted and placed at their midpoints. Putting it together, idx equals 0.10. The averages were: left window 19.9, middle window 19.9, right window 25.9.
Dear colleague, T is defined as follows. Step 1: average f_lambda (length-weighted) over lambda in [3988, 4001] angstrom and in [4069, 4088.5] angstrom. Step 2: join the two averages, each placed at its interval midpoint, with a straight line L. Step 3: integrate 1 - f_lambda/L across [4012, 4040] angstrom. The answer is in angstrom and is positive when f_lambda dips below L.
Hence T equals -2.49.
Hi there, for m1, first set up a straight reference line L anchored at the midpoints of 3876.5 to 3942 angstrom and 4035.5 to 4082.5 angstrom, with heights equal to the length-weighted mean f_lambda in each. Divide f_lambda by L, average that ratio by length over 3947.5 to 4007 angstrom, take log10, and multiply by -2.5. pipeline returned 0.10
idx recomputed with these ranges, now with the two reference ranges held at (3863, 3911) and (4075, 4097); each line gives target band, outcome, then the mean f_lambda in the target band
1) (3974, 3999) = -0.07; 21.9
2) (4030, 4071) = -0.21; 26.1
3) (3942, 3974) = 0.08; 18.6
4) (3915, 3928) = -0.20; 23.5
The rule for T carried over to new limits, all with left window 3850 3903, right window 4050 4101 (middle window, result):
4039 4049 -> -1.48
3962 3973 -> 4.28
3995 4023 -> -3.89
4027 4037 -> -1.53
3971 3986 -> 2.08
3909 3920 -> -2.12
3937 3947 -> -0.57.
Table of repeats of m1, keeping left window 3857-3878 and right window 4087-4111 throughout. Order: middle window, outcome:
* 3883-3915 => 0.13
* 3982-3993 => -0.16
